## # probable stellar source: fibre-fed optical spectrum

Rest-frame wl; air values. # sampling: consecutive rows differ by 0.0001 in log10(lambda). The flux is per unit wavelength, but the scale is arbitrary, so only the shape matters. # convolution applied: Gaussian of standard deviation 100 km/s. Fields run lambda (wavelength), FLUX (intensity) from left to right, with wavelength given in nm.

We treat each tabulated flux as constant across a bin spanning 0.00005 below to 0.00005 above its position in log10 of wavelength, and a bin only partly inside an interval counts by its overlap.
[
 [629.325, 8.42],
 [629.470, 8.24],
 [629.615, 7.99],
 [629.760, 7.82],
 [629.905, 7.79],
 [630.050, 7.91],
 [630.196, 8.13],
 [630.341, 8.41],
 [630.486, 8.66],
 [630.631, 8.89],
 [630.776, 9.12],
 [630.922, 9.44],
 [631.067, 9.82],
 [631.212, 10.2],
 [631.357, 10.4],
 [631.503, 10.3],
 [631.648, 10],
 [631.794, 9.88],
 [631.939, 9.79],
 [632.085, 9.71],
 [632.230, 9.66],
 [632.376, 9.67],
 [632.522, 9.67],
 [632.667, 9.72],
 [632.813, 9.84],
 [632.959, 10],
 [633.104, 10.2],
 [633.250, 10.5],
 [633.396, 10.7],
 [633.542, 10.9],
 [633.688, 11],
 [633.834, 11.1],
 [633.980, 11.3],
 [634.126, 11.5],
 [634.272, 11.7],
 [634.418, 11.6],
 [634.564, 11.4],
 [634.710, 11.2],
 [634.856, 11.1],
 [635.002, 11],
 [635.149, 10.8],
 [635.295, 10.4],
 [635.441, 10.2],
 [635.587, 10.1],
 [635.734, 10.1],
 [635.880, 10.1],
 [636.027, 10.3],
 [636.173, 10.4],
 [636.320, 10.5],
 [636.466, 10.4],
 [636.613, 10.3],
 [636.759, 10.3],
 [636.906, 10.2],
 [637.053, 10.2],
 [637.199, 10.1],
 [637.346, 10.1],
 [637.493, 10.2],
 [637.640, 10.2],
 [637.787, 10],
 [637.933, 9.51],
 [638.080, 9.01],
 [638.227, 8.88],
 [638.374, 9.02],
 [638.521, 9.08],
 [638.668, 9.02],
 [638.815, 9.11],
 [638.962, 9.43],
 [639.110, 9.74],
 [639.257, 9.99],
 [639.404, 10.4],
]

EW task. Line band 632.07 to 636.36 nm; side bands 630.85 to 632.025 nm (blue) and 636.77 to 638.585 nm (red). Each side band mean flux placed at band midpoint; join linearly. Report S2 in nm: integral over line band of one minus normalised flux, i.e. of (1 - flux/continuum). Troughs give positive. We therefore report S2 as -0.30 nm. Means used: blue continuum 9.98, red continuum 9.73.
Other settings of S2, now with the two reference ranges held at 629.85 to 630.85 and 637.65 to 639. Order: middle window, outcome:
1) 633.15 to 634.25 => -0.28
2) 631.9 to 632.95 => -0.13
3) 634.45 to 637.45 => -0.48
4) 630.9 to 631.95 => -0.18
